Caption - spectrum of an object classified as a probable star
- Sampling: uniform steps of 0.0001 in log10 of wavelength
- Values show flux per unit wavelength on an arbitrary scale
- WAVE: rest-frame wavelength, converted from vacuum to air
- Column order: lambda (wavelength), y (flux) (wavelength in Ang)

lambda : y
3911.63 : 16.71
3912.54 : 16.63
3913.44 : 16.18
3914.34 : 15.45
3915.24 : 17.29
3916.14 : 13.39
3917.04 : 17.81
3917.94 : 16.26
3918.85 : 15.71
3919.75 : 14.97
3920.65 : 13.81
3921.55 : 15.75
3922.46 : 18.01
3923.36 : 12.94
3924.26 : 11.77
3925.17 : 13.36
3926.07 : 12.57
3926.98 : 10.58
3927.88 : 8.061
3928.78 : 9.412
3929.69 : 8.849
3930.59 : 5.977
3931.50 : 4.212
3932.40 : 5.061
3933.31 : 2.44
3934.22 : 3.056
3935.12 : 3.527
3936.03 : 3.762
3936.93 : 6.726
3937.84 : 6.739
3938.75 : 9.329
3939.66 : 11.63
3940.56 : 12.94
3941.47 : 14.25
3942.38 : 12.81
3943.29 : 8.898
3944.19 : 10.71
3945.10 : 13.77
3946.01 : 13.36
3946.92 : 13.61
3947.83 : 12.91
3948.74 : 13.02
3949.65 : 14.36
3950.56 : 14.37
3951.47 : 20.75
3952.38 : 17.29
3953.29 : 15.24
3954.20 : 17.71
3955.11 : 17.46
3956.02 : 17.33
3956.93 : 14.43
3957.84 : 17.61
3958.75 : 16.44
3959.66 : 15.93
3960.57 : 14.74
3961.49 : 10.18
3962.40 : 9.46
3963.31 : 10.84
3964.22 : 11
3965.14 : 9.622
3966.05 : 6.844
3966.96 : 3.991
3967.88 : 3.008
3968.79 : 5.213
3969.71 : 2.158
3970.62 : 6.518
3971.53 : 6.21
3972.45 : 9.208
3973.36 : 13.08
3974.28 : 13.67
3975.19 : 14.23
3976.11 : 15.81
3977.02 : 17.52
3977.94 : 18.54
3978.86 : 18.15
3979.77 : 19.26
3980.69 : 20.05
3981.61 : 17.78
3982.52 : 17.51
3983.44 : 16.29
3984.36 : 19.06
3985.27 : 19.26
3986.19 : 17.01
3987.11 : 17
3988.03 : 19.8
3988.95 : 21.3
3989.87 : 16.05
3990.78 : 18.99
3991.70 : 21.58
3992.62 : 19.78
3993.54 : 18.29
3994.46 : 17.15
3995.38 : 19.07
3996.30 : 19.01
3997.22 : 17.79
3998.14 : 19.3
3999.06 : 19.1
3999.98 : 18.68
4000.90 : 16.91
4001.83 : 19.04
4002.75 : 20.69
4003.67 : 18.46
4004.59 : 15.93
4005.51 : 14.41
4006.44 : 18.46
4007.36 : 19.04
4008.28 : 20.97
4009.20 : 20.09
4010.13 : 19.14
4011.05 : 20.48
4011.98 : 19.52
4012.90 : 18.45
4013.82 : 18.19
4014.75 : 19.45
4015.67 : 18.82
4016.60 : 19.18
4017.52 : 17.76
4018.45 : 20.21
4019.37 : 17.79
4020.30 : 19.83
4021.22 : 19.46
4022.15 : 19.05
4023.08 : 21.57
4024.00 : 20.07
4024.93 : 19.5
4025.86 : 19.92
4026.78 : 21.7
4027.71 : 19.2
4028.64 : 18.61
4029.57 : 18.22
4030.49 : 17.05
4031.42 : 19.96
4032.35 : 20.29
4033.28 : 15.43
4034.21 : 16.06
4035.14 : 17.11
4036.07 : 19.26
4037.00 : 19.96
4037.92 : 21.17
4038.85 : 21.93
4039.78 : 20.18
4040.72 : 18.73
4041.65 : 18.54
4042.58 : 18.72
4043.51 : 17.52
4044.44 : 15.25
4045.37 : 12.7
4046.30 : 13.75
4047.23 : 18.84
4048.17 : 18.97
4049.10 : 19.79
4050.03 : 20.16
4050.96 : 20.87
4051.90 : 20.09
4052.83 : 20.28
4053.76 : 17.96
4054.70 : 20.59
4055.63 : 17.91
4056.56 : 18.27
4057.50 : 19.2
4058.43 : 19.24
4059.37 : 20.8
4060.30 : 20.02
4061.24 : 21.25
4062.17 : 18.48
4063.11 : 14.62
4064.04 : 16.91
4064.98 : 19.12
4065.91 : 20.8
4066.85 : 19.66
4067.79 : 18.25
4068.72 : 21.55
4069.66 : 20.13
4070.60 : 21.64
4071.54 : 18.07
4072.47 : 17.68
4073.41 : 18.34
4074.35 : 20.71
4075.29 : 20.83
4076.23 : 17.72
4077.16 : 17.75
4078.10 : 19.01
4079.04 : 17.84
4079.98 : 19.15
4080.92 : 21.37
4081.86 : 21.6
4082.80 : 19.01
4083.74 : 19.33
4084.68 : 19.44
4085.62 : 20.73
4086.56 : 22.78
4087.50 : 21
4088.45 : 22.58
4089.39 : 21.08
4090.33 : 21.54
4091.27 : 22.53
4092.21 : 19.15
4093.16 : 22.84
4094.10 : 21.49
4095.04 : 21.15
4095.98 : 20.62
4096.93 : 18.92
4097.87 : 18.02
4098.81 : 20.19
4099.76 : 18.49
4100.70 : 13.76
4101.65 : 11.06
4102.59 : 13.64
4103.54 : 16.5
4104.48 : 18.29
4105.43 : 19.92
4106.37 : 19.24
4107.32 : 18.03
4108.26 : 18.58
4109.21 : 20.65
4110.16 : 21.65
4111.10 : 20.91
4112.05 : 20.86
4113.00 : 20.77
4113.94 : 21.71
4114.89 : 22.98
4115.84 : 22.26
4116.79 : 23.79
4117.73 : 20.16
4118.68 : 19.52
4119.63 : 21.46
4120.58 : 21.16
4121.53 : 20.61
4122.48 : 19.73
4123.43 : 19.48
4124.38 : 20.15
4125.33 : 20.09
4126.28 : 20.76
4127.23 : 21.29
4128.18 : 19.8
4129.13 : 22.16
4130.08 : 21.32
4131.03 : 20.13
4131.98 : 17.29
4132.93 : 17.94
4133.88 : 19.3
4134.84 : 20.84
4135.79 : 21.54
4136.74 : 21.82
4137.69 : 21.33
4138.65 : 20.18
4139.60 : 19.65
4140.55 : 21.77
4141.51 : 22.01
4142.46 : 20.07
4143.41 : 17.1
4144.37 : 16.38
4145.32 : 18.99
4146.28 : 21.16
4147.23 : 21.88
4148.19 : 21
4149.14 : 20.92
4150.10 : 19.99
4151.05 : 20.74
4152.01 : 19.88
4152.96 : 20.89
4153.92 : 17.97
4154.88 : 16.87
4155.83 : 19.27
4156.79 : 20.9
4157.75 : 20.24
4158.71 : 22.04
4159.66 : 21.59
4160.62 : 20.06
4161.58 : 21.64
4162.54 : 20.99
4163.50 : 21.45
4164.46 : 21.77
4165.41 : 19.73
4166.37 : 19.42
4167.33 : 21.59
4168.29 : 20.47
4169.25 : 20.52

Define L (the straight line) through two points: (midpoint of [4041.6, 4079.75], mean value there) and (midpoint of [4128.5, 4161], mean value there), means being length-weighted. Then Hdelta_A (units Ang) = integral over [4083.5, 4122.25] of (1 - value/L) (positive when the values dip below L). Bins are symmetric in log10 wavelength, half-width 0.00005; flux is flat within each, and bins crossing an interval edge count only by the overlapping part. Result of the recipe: -1.0 Ang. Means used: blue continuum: 18.8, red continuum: 20.2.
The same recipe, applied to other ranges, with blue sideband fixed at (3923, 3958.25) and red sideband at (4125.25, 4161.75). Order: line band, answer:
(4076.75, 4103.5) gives -2.4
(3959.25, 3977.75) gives 3.7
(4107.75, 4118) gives -1.3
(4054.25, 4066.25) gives -1.8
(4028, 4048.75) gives -3.3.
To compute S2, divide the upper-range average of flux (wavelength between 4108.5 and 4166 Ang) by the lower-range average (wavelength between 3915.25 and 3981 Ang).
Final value 1.71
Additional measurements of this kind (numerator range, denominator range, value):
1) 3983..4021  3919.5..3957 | 1.62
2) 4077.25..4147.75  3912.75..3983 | 1.63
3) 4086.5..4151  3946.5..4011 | 1.28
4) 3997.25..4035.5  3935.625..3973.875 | 1.63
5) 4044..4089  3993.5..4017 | 1.03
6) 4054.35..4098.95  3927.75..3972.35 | 1.89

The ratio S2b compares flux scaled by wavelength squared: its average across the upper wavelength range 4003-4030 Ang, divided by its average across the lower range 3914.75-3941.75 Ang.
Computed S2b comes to 1.88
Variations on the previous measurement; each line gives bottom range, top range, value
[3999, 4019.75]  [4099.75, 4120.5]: 1.09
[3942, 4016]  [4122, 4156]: 1.39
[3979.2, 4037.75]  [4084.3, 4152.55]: 1.13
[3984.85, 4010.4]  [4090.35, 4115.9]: 1.10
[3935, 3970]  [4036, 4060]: 1.68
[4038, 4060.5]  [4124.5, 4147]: 1.12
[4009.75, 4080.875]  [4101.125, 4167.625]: 1.11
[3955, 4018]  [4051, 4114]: 1.27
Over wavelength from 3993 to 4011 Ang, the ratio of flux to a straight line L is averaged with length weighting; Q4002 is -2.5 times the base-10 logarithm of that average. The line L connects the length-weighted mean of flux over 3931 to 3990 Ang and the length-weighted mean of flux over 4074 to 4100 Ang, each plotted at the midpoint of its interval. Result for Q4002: -0.22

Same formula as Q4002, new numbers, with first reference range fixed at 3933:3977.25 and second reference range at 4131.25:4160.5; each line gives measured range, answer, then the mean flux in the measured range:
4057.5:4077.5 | -0.17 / 19.2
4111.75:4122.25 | -0.14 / 21.4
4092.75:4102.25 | -0.04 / 18.6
